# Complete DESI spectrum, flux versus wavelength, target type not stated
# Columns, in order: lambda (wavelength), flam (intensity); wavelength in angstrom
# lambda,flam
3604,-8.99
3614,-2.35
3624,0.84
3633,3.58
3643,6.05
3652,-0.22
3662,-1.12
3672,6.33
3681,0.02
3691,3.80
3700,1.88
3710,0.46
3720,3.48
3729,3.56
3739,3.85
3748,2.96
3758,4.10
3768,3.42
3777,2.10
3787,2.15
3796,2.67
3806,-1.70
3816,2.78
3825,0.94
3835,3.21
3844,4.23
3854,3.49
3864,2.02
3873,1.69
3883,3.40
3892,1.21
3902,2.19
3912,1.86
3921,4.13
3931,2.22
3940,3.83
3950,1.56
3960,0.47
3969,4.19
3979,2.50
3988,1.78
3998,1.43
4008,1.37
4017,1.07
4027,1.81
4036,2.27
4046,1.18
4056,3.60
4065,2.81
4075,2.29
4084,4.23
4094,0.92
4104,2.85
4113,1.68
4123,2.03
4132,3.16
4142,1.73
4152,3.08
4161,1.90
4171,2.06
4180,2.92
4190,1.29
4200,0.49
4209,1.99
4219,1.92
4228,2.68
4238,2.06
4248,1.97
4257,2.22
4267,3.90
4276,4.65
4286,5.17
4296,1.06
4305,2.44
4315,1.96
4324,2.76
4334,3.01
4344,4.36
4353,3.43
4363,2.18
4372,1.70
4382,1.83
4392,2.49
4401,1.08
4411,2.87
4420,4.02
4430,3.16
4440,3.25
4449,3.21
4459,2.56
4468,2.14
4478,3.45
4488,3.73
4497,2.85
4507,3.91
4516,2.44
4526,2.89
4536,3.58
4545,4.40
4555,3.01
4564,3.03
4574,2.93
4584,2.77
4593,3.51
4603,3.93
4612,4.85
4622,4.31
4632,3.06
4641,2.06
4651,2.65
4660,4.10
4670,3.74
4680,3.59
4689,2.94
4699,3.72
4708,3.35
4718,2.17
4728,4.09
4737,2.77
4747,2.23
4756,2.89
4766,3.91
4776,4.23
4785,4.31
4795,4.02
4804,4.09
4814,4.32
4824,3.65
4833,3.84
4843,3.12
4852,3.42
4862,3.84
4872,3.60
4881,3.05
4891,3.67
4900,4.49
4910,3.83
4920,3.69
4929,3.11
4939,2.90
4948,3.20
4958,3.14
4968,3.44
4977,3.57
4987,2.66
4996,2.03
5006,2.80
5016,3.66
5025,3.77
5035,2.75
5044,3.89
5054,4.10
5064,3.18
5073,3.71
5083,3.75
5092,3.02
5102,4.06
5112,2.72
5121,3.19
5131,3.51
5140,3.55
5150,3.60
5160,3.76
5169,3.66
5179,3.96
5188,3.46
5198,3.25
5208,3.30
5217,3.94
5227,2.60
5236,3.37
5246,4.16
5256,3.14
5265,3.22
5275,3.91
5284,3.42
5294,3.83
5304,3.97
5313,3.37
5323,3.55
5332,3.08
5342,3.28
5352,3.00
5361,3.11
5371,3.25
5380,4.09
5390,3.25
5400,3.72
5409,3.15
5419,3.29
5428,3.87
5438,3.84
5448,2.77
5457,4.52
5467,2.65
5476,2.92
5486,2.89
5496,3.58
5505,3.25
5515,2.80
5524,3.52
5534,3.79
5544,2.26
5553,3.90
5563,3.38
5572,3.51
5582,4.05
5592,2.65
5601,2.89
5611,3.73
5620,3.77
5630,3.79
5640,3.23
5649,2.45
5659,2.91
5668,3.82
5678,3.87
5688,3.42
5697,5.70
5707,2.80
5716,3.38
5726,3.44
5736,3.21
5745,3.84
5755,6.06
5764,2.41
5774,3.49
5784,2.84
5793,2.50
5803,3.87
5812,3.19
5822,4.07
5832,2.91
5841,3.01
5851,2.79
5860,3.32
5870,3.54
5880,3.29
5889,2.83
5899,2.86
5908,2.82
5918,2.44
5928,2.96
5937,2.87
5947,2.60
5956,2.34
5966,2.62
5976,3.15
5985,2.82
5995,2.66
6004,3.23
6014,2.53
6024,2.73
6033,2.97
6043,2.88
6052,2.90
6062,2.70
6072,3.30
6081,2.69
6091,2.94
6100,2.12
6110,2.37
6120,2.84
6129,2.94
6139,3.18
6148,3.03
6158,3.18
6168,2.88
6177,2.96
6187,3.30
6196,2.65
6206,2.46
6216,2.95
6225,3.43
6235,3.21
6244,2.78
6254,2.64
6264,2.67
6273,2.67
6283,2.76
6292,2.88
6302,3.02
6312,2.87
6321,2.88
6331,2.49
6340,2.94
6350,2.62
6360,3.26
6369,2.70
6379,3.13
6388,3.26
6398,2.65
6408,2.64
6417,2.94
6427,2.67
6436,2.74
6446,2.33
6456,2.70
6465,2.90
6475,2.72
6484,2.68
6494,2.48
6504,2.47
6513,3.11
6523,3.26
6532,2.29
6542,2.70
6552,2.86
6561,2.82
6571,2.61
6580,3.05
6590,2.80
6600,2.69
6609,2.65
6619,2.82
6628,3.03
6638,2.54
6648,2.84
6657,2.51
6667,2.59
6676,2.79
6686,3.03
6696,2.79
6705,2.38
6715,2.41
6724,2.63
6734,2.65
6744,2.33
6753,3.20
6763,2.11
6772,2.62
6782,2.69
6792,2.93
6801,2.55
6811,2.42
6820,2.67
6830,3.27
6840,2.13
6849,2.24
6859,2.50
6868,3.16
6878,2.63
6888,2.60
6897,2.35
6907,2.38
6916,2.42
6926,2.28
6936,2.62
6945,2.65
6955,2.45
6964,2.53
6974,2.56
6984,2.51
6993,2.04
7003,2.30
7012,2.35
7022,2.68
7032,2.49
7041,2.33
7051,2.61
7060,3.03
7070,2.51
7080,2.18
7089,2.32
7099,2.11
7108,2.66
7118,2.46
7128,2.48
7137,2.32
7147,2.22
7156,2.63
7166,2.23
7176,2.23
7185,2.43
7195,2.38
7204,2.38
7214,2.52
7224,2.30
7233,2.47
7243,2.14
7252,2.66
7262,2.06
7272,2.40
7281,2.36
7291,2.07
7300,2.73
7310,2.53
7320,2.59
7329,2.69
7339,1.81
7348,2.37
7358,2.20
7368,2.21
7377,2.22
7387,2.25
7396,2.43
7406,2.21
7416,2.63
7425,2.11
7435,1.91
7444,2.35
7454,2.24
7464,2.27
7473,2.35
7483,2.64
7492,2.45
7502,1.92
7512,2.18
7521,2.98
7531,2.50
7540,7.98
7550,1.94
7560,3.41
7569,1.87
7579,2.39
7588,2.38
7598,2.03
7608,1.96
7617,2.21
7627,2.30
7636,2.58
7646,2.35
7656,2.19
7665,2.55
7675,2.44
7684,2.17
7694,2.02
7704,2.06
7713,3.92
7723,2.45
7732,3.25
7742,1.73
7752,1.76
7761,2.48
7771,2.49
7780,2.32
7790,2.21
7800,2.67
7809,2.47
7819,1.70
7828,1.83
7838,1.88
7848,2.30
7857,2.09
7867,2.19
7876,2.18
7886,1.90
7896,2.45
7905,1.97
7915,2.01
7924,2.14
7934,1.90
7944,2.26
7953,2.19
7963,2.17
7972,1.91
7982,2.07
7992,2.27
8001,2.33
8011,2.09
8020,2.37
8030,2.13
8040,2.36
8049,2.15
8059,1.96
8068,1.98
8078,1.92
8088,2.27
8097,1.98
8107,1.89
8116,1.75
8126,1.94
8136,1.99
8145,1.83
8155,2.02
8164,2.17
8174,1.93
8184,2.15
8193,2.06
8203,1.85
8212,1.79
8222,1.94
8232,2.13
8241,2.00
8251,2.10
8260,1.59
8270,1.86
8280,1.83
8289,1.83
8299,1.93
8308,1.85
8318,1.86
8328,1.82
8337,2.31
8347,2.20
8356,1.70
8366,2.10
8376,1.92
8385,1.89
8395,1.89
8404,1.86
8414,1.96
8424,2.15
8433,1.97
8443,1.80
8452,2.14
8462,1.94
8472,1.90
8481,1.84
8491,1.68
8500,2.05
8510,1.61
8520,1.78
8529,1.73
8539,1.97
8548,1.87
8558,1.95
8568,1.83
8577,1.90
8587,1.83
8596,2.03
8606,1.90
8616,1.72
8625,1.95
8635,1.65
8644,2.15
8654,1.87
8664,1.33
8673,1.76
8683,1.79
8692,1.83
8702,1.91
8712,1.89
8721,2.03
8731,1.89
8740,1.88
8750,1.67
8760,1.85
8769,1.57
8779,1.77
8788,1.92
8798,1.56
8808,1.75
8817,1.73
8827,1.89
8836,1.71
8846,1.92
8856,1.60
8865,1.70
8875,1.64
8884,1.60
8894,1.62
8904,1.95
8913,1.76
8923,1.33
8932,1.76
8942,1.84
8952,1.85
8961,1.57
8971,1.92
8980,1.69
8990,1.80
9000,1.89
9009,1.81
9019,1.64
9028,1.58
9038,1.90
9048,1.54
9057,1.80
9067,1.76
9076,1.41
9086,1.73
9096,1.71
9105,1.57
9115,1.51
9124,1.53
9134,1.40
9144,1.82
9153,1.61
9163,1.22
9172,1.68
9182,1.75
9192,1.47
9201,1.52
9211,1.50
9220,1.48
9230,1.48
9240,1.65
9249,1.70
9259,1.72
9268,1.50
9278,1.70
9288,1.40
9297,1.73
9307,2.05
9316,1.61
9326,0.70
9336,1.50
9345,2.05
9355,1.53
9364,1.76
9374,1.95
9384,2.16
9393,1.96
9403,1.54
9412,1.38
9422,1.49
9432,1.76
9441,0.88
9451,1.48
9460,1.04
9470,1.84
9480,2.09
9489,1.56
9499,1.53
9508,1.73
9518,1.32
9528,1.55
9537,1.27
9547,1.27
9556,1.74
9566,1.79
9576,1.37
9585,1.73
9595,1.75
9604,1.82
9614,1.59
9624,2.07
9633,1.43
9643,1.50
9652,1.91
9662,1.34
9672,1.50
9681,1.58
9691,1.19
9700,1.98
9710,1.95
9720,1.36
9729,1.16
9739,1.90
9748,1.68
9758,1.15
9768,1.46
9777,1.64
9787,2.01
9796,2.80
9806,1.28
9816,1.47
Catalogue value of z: 0.148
